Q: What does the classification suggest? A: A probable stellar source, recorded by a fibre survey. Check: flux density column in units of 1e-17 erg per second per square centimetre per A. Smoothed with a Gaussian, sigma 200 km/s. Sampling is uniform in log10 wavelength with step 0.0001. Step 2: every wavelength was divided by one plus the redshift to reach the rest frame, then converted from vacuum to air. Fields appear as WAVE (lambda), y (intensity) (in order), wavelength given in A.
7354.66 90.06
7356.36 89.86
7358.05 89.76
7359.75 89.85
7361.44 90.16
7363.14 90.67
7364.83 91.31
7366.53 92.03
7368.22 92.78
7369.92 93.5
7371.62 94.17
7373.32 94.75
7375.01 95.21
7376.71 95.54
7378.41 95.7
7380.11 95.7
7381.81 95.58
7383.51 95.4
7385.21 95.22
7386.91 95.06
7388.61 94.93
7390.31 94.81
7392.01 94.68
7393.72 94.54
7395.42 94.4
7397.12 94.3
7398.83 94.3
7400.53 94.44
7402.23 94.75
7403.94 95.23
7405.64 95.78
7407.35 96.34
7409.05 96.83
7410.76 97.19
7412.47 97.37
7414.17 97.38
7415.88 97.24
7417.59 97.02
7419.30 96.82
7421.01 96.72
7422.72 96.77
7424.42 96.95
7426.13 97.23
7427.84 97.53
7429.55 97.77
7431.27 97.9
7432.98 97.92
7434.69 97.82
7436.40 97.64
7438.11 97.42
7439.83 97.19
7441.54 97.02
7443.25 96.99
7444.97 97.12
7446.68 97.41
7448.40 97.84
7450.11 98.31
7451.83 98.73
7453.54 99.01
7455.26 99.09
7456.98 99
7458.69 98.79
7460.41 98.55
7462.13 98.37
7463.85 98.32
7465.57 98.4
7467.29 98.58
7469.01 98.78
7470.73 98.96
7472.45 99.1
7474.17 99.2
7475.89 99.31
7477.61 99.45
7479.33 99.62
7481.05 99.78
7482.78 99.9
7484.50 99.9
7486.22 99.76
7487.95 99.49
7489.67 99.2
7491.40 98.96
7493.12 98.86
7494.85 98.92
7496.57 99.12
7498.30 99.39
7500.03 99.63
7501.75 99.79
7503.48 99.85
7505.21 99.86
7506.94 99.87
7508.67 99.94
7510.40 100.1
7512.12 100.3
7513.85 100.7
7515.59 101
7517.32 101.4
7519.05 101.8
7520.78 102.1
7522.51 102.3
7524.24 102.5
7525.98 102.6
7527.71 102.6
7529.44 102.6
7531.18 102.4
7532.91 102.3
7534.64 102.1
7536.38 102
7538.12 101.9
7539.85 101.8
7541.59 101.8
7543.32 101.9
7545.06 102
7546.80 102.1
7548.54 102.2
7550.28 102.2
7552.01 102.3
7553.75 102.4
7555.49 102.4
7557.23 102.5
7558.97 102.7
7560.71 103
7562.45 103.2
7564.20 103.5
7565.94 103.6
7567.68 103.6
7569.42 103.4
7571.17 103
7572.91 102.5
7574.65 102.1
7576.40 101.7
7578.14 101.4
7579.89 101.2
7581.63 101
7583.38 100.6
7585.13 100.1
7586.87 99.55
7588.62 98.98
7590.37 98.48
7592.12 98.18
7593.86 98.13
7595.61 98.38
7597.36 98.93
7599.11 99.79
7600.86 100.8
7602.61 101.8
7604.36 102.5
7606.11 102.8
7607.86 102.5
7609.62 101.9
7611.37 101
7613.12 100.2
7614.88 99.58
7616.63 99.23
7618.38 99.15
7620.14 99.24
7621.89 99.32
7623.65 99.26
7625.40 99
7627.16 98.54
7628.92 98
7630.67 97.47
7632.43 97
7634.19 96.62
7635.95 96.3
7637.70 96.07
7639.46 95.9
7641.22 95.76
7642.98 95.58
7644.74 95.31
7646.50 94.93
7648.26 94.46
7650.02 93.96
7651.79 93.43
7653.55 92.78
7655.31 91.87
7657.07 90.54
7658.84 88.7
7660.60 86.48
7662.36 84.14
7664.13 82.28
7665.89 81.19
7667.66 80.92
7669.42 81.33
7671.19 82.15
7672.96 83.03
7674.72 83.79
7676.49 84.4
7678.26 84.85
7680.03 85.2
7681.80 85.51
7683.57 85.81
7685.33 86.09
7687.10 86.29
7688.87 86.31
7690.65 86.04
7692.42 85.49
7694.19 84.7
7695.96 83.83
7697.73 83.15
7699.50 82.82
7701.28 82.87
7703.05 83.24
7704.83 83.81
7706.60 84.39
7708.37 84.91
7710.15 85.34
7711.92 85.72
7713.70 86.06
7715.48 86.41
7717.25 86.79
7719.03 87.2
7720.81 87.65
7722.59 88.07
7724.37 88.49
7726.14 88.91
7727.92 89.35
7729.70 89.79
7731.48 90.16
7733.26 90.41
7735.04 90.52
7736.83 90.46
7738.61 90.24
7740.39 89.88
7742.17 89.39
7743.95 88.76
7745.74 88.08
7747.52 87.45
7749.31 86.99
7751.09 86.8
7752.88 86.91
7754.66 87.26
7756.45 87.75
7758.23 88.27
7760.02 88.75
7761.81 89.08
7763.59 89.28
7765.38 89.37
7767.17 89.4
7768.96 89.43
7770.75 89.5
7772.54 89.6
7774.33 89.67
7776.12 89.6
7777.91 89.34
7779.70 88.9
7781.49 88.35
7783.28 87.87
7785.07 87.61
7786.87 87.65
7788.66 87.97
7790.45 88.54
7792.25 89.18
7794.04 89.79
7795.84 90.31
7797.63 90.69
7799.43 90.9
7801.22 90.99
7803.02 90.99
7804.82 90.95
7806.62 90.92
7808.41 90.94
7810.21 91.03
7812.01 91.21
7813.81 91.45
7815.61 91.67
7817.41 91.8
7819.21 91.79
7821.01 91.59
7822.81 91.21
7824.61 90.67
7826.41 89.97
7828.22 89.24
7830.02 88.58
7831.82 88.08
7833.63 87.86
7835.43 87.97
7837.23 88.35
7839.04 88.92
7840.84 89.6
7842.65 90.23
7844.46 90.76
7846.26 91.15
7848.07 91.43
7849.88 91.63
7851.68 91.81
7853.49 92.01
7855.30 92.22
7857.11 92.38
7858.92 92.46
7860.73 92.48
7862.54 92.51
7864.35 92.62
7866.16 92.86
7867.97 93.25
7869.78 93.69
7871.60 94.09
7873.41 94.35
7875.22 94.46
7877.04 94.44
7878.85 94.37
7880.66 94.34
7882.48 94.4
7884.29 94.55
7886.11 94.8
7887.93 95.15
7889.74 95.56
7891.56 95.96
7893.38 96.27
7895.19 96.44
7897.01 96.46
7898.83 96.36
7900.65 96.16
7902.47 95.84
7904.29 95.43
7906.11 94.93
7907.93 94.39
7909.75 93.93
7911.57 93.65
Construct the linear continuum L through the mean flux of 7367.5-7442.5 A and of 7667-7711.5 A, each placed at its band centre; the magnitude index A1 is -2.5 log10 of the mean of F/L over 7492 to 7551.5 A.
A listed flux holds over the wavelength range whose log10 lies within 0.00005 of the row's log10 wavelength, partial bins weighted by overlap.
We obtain -0.11 mag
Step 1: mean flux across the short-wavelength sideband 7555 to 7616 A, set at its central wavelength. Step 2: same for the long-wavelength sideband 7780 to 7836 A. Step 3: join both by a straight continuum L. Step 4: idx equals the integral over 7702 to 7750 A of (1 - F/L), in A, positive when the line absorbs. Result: 3.3 A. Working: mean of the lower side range 101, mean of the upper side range 89.9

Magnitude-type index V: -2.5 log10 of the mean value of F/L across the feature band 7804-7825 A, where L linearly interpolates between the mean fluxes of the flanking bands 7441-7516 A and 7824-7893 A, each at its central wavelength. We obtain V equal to 0.02 mag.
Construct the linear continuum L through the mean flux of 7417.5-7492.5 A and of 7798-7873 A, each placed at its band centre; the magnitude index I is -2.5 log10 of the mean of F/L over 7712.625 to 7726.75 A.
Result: 0.071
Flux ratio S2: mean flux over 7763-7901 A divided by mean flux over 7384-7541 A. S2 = 0.93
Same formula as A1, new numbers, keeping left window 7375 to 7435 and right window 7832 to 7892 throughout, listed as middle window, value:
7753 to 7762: 0.06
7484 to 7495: -0.04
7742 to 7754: 0.07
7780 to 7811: 0.04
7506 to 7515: -0.05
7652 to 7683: 0.10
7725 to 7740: 0.04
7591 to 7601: -0.05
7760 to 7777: 0.04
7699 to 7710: 0.12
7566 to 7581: -0.09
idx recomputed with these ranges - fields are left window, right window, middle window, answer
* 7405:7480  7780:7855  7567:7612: -2.9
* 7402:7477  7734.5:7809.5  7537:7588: -4.1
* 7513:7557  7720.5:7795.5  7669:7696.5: 2.5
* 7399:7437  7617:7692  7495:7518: -1.3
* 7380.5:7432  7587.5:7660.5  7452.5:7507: -1.5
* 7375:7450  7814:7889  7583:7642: -3.0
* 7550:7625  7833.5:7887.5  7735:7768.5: 2.5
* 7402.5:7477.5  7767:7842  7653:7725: 5.4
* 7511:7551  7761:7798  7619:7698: 4.4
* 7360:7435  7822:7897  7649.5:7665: 0.7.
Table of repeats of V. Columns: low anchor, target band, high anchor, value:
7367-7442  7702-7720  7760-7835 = 0.07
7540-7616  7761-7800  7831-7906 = 0.08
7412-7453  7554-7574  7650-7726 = -0.13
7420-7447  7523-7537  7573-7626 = -0.04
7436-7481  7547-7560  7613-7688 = -0.08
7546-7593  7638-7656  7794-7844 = 0.04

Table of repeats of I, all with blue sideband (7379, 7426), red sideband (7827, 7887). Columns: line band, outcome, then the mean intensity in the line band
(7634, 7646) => -0.025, 95.9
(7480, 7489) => -0.052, 99.8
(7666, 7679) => 0.132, 82.8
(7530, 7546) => -0.082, 102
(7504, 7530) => -0.072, 101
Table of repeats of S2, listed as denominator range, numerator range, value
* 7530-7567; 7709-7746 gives 0.86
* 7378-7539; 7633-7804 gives 0.90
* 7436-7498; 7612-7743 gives 0.91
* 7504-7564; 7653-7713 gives 0.83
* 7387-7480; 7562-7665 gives 1.01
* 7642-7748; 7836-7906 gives 1.07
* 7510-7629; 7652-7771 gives 0.86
